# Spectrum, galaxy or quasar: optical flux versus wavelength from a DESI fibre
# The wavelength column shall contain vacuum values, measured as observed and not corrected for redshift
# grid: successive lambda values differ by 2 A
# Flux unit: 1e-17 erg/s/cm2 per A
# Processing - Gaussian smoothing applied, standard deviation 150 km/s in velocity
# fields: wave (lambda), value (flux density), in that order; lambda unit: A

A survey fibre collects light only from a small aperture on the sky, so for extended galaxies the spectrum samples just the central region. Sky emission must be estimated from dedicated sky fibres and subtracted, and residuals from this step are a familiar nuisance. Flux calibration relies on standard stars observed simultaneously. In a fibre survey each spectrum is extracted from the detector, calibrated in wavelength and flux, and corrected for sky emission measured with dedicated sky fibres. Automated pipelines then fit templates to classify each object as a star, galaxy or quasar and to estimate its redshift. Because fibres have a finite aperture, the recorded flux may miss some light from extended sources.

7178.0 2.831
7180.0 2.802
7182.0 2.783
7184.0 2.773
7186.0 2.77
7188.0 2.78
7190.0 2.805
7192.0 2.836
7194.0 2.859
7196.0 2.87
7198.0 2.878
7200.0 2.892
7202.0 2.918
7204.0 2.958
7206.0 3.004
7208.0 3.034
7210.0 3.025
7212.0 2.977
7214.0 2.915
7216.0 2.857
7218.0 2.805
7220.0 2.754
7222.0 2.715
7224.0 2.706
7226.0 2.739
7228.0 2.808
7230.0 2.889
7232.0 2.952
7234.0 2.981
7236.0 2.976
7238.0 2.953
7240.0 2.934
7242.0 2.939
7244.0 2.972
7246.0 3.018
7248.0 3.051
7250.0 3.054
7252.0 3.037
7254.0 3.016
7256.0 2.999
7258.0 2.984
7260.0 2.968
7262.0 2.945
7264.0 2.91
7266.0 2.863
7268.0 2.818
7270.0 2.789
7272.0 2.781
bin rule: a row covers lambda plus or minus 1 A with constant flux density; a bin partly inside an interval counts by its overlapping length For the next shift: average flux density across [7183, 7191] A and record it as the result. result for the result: 2.78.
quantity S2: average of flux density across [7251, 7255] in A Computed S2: 3.03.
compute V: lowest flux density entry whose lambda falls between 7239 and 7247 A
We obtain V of 2.934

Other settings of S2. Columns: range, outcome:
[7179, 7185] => 2.79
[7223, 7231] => 2.79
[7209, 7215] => 2.97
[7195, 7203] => 2.89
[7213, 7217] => 2.89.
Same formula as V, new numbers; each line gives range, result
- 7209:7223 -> 2.715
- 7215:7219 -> 2.805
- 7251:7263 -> 2.945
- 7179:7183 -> 2.783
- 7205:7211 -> 3.004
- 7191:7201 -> 2.836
